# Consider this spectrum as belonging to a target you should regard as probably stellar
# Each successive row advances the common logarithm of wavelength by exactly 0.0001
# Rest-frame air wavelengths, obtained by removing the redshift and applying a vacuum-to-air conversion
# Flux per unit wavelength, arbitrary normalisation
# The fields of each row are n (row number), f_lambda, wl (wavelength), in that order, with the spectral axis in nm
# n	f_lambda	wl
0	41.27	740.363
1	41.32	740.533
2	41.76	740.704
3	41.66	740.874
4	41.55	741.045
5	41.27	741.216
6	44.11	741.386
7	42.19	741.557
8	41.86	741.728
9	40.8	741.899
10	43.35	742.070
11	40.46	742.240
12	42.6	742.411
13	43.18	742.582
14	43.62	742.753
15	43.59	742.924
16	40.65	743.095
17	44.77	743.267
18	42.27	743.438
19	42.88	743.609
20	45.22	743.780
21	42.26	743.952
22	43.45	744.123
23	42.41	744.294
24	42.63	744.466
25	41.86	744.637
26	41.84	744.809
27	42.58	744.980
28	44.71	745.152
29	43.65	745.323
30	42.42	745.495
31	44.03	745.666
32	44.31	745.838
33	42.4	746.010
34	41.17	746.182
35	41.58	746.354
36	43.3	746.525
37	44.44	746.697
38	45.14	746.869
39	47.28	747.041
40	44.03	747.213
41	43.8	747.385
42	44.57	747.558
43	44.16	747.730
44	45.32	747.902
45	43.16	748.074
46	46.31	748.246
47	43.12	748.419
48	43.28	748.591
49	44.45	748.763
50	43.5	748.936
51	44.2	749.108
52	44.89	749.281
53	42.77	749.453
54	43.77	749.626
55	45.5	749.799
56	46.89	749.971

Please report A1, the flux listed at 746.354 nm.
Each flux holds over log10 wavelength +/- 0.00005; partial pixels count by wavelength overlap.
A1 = 41.58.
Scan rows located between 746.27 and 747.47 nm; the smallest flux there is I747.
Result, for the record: 41.58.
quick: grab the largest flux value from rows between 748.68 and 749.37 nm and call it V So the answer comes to 44.89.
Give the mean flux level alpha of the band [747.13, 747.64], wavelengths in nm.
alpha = 44.1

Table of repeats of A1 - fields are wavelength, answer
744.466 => 42.63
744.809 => 41.84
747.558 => 44.57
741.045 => 41.55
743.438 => 42.27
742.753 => 43.62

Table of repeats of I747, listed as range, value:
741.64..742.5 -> 40.46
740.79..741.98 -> 40.8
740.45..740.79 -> 41.32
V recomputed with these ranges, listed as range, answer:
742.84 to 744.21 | 45.22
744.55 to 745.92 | 44.71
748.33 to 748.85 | 44.45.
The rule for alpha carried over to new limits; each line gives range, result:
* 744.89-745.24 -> 43.7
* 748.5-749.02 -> 43.8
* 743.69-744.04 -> 43.7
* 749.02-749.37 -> 44.6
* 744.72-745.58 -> 43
